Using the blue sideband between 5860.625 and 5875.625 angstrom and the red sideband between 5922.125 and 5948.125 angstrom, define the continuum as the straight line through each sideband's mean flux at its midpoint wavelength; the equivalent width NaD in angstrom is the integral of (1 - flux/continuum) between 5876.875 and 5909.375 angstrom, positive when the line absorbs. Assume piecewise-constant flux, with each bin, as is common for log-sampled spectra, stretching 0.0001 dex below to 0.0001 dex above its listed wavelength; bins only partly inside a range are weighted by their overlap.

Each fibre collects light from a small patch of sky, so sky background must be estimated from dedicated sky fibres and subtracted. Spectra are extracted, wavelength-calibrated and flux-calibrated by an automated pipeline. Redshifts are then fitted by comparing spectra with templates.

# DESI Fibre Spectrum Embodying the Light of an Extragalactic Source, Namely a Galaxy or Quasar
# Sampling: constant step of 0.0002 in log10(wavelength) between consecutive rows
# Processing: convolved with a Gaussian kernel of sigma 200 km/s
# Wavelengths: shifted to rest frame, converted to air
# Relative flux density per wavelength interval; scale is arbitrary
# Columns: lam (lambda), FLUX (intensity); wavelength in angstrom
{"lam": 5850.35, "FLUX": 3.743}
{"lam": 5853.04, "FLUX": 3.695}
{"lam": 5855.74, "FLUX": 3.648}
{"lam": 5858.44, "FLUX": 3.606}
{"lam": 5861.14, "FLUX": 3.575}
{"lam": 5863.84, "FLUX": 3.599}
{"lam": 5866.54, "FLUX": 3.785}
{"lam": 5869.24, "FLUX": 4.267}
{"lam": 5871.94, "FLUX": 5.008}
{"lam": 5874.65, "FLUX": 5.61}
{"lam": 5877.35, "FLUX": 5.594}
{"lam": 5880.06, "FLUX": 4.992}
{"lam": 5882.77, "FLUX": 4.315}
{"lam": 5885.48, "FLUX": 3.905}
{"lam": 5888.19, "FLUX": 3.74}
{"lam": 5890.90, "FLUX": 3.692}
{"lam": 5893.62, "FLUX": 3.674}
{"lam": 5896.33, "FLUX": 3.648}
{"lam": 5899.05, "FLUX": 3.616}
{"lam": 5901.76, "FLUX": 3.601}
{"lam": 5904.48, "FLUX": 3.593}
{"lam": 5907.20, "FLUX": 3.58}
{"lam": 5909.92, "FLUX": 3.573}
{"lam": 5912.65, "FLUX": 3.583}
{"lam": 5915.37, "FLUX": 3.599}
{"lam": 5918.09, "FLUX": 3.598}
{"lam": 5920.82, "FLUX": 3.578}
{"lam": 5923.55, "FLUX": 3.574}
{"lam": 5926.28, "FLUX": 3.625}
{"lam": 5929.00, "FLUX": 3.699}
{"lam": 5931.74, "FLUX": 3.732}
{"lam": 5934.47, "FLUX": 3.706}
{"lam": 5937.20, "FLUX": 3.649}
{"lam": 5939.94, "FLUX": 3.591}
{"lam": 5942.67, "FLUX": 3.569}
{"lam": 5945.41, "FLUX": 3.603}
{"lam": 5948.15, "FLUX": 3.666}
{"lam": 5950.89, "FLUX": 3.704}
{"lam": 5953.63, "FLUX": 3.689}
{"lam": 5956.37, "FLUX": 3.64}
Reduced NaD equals 1.0 angstrom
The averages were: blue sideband 4.32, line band 3.94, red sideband 3.64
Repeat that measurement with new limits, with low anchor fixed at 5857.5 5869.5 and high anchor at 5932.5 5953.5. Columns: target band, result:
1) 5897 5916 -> 0.5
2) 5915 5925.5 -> 0.2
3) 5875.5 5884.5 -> -3.0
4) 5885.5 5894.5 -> -0.1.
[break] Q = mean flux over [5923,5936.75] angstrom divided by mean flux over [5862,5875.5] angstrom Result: 0.84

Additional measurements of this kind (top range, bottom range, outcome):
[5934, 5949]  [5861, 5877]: 0.82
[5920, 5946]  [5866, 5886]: 0.76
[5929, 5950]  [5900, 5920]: 1.02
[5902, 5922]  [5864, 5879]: 0.75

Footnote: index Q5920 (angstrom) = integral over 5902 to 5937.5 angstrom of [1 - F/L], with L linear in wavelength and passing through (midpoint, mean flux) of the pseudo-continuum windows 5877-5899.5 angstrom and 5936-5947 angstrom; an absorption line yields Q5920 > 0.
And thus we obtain 1.6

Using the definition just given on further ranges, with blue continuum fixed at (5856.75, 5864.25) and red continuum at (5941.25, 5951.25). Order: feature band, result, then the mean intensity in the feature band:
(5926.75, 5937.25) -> -0.2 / 3.7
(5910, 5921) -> 0.1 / 3.59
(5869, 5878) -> -4.0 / 5.19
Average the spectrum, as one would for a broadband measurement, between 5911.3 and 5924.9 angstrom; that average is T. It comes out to 3.59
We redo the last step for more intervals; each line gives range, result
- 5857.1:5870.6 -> 3.77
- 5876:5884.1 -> 4.97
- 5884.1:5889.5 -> 3.83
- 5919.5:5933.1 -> 3.64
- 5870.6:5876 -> 5.31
